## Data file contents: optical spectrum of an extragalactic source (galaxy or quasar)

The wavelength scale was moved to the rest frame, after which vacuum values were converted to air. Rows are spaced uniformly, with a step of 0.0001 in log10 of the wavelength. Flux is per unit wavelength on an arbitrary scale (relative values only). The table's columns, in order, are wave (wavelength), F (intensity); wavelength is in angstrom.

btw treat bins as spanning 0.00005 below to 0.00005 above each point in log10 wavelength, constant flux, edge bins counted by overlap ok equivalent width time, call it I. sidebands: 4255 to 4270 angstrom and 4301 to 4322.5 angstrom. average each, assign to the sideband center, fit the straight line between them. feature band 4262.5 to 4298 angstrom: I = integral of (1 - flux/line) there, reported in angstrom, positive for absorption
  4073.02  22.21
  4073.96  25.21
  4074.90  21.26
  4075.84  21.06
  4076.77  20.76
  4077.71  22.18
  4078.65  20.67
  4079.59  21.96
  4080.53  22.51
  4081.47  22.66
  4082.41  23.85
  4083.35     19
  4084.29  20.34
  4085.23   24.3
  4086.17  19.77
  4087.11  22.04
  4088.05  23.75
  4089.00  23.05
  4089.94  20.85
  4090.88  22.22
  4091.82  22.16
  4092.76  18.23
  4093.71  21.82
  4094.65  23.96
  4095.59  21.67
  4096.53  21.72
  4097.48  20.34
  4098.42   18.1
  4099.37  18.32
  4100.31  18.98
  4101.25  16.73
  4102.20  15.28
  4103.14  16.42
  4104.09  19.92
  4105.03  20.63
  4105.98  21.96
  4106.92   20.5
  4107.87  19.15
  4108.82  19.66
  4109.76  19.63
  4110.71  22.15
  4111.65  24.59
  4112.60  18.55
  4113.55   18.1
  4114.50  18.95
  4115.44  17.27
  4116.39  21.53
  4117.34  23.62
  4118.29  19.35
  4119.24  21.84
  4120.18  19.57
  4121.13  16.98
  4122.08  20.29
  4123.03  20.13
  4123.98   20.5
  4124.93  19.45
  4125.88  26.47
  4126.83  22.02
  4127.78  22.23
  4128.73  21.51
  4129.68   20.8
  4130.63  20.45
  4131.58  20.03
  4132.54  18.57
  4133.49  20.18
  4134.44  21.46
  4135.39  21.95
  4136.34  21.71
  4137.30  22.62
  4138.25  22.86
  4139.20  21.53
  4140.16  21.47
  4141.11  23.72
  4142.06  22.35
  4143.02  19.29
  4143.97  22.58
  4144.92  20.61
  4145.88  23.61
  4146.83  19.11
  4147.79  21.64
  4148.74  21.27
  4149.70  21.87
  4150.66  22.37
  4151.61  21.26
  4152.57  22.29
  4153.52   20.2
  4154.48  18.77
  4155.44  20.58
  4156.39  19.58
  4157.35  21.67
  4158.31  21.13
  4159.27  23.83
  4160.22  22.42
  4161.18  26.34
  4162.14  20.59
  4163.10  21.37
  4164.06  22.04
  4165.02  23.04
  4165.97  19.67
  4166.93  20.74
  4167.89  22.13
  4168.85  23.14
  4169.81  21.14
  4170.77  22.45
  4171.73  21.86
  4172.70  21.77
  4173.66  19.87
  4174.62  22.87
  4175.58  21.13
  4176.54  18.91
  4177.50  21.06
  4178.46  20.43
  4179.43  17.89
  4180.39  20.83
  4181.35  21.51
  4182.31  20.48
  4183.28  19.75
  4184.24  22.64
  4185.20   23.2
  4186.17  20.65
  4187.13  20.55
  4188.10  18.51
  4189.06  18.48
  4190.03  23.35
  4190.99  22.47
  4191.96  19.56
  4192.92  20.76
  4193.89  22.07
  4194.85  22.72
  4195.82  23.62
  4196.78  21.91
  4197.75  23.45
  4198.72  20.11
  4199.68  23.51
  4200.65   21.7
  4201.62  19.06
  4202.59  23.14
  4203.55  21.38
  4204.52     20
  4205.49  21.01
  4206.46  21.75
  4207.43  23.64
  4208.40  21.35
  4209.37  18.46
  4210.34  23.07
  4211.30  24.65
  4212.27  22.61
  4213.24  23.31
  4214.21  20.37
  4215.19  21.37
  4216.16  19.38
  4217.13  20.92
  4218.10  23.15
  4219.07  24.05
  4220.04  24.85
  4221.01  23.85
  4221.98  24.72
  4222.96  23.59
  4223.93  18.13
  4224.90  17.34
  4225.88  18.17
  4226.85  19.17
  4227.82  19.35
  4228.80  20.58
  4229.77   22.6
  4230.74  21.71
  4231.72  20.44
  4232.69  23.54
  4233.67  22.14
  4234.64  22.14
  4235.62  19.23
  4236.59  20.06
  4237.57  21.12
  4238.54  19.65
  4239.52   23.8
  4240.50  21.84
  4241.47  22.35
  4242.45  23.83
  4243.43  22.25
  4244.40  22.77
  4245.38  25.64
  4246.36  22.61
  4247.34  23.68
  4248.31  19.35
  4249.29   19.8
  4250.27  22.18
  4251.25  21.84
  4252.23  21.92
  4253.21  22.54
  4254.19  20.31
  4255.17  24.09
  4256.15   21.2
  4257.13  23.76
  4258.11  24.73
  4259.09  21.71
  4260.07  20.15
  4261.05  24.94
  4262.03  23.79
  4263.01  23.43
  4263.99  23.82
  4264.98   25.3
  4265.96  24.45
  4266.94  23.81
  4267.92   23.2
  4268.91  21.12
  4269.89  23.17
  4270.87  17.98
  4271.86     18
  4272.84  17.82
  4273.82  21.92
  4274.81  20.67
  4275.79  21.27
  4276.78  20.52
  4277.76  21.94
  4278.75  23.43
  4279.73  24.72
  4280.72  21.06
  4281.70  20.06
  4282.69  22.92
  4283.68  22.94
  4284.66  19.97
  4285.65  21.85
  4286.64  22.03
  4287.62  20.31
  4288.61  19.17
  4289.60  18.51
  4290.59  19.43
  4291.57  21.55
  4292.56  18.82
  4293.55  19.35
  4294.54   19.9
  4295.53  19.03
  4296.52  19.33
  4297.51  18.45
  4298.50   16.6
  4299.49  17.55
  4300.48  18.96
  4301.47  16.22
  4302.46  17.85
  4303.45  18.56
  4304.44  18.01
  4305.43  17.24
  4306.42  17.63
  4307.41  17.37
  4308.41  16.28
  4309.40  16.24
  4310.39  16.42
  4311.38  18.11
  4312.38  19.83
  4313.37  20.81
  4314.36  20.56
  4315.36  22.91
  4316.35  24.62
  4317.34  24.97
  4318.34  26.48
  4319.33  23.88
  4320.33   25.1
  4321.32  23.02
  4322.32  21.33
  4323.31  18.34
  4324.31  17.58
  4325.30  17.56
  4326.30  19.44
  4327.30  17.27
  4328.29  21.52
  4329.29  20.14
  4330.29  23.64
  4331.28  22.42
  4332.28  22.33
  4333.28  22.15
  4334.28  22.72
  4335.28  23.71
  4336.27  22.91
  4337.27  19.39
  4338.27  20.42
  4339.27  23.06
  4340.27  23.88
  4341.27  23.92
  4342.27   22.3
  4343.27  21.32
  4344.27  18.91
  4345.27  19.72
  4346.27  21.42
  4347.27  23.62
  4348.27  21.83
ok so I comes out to 1.6 angstrom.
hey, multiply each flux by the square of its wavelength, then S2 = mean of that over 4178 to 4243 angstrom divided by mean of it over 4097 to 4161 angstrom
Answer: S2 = 1.1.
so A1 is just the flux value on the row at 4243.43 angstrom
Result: 22.25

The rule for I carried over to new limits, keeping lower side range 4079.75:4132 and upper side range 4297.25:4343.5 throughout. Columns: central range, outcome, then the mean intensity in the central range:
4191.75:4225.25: -2.15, 21.9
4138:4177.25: -1.84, 21.6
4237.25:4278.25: -3.27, 22.2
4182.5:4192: -0.18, 20.9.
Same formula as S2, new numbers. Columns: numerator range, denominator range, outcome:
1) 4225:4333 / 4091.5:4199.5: 1.07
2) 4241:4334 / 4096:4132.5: 1.14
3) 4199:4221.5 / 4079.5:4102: 1.11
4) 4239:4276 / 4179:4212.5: 1.07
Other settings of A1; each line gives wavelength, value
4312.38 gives 19.83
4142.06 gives 22.35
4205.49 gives 21.01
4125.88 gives 26.47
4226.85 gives 19.17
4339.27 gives 23.06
